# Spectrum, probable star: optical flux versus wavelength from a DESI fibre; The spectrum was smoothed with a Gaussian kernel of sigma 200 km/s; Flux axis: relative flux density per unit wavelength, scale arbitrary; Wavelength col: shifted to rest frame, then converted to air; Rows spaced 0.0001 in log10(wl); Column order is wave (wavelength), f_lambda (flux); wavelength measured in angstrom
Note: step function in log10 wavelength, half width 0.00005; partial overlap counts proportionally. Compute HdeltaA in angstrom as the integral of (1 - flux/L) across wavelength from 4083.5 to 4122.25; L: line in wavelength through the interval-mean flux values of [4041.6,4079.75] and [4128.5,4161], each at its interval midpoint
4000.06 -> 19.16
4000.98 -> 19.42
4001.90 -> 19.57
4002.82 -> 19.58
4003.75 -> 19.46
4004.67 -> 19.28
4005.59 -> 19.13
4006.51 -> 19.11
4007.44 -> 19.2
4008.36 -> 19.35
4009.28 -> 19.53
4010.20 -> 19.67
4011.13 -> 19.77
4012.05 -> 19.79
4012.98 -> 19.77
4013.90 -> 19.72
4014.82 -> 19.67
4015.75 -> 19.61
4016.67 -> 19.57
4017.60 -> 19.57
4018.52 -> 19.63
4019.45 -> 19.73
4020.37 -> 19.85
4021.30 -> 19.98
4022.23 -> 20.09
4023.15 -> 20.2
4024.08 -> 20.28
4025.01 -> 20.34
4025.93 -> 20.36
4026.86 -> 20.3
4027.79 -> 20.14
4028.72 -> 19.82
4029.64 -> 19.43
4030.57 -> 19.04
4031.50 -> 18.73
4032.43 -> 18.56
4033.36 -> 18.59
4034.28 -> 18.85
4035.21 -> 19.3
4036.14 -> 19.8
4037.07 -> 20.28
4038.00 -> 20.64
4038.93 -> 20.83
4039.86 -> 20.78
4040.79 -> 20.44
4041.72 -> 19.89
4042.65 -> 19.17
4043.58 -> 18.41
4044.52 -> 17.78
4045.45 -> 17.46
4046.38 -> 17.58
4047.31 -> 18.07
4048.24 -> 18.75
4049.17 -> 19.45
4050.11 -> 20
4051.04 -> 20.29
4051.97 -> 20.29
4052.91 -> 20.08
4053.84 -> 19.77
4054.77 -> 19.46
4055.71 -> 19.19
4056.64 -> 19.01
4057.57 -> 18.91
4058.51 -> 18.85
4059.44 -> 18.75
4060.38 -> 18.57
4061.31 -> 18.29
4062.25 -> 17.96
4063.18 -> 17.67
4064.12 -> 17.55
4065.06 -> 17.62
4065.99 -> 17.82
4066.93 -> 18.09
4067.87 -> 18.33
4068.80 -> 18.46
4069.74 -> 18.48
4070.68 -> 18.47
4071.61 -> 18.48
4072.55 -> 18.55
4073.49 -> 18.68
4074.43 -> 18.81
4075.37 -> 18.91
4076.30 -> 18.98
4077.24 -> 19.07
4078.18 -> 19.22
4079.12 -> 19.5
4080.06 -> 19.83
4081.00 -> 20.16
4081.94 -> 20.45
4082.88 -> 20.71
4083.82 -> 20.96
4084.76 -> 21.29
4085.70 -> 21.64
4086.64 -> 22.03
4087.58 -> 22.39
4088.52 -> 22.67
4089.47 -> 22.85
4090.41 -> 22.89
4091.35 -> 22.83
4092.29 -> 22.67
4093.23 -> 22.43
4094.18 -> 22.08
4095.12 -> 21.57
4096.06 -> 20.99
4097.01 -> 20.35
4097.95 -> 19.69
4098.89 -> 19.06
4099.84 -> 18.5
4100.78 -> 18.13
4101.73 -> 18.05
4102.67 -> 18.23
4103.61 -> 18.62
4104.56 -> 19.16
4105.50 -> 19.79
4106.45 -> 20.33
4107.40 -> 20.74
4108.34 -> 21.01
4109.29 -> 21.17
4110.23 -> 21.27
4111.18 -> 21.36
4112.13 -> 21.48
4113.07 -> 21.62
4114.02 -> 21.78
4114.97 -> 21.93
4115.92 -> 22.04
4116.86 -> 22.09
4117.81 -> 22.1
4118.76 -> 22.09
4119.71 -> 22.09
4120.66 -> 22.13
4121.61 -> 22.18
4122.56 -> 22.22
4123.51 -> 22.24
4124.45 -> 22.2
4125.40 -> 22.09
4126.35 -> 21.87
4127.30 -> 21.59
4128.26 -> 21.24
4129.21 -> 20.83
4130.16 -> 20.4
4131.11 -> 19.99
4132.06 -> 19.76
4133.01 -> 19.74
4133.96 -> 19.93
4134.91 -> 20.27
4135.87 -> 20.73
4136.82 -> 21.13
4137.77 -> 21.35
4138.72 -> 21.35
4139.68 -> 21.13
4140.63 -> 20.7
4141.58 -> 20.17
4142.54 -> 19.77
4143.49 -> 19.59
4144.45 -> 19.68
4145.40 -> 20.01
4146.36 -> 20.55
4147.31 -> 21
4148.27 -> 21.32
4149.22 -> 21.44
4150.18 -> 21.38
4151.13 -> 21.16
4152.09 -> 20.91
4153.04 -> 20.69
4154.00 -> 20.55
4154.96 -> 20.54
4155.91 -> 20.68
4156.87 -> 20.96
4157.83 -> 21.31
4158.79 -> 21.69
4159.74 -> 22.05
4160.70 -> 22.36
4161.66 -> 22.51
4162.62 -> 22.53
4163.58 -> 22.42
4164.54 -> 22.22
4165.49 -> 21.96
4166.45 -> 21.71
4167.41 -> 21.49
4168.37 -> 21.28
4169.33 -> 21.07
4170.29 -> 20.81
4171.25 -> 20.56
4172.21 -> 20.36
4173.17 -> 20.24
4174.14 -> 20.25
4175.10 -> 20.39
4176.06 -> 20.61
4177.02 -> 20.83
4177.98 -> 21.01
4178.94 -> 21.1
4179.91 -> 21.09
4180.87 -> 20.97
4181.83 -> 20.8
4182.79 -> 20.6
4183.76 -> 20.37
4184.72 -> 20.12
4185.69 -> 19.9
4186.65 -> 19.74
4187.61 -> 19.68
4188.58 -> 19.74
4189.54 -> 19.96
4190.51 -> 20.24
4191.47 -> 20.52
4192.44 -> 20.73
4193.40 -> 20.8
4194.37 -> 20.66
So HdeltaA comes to -2.7 angstrom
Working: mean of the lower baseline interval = 18.7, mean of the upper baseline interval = 20.7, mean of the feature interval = 21.1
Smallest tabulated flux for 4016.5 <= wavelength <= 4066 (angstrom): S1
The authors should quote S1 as 17.46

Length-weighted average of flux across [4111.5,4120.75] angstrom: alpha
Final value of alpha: 21.9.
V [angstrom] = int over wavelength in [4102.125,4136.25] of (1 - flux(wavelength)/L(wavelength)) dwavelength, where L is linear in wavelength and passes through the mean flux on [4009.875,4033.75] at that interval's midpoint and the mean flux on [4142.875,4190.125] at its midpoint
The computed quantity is -0.9 angstrom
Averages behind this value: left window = 19.7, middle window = 21.1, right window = 20.9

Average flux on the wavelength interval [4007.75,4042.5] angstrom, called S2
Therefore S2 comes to 19.8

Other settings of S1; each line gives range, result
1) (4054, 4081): 17.55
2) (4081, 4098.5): 19.69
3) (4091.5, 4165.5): 18.05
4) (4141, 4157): 19.59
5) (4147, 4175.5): 20.24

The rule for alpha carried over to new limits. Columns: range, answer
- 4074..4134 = 20.9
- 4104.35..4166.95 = 21.2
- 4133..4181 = 21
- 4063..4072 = 18.1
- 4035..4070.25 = 19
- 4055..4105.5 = 19.7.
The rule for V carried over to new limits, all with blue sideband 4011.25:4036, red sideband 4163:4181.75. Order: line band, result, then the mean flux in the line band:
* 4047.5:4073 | 1.6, 18.8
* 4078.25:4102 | -0.8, 20.9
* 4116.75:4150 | -0.6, 21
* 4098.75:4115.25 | 0.3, 20.1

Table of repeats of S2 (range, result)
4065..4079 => 18.6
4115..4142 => 21.3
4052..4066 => 18.7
